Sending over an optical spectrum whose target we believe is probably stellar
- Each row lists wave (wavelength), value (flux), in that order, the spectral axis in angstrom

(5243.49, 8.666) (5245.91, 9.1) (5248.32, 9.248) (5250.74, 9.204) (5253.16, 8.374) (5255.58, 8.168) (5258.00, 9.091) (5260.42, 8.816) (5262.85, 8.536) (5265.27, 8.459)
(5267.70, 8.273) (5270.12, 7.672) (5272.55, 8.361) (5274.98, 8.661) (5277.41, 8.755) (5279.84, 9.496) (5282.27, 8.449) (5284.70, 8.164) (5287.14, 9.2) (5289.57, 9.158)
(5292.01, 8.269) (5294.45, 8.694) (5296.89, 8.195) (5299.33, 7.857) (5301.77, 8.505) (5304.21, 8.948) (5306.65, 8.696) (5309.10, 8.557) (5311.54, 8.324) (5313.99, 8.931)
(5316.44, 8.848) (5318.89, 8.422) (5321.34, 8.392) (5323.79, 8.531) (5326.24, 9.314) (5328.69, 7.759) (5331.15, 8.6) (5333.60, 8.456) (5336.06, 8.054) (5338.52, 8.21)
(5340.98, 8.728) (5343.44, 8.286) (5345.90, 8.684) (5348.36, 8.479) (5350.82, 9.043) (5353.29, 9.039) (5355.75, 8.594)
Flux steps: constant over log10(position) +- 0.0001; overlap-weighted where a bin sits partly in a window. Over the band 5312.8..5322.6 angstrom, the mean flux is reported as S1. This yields 8.64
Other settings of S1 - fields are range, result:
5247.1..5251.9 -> 9.23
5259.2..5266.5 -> 8.6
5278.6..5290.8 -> 8.89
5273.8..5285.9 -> 8.71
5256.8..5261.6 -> 8.96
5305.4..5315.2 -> 8.63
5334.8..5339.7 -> 8.12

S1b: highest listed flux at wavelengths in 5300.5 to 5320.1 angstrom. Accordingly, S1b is 8.948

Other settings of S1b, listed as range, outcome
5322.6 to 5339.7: 9.314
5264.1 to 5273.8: 8.459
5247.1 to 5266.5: 9.248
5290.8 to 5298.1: 8.694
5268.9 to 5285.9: 9.496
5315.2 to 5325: 8.848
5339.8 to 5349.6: 8.728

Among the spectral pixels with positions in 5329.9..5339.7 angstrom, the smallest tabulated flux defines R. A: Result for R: 8.054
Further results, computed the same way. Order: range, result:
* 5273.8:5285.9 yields 8.164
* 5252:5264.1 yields 8.168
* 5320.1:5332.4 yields 7.759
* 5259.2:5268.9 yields 8.273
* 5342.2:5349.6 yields 8.286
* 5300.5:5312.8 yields 8.324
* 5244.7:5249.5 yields 9.1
